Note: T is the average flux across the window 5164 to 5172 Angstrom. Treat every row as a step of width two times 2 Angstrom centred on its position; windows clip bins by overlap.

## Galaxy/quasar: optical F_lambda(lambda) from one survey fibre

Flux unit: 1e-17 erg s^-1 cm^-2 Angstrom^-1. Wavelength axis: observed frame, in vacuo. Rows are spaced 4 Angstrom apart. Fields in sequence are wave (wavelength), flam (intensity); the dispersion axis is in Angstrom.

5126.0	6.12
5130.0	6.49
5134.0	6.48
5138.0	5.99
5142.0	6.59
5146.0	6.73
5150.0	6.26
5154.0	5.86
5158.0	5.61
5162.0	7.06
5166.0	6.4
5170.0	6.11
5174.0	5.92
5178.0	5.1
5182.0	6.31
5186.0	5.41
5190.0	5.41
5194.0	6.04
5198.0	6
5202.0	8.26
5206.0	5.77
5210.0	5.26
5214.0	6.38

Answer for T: 6.26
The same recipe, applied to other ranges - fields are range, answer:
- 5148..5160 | 5.91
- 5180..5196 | 5.79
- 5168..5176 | 6.02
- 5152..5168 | 6.23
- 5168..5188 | 5.77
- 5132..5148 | 6.45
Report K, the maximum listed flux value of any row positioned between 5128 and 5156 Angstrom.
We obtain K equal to 6.73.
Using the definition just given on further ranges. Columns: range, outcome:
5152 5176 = 7.06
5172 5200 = 6.31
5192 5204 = 8.26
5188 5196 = 6.04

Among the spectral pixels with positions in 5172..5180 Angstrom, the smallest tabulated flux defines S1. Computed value 5.1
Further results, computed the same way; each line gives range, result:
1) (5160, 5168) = 6.4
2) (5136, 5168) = 5.61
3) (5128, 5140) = 5.99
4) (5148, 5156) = 5.86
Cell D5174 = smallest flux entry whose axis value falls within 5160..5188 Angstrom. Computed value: 5.1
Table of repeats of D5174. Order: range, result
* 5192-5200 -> 6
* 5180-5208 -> 5.41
